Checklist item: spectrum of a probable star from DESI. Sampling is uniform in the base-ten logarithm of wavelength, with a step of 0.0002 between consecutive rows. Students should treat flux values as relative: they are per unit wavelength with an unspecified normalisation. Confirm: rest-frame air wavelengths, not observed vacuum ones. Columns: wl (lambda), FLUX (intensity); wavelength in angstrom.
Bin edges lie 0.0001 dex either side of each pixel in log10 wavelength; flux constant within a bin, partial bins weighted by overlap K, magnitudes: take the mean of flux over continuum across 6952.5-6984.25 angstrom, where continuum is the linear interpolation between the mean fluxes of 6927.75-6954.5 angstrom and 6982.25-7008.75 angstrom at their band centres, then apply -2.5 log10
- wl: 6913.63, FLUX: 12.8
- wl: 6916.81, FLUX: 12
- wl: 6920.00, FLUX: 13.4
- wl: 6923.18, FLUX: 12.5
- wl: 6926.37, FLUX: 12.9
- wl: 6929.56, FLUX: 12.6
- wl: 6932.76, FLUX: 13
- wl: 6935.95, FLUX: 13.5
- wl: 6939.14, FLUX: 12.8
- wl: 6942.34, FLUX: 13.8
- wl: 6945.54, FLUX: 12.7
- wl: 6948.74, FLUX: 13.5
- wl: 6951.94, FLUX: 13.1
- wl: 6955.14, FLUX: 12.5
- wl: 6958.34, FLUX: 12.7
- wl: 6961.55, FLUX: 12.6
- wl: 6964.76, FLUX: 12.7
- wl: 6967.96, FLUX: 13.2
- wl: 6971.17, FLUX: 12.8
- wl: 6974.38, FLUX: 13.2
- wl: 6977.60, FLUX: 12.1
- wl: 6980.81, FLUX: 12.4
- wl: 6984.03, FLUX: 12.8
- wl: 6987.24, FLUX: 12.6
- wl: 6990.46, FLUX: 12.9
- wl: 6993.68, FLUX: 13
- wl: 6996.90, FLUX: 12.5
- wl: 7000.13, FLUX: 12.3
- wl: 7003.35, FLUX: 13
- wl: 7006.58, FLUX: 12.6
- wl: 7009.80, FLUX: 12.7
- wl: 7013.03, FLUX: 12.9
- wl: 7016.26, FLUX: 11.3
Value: 0.02 mag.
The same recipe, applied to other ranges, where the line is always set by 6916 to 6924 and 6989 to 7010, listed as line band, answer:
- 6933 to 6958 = -0.03 mag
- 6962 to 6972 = -0.01 mag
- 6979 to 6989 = 0.01 mag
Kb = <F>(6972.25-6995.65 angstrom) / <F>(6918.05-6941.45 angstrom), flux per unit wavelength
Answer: 0.98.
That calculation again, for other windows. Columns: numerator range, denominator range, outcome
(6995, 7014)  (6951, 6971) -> 0.99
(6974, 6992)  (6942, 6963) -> 0.98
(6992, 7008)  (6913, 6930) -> 1.00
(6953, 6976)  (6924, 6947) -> 0.98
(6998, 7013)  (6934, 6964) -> 0.97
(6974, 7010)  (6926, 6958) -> 0.97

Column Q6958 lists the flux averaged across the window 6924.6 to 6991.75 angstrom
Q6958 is 12.9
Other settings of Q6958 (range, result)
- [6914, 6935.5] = 12.8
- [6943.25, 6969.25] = 12.9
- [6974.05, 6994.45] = 12.7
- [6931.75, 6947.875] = 13.2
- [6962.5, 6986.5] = 12.7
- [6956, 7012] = 12.7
